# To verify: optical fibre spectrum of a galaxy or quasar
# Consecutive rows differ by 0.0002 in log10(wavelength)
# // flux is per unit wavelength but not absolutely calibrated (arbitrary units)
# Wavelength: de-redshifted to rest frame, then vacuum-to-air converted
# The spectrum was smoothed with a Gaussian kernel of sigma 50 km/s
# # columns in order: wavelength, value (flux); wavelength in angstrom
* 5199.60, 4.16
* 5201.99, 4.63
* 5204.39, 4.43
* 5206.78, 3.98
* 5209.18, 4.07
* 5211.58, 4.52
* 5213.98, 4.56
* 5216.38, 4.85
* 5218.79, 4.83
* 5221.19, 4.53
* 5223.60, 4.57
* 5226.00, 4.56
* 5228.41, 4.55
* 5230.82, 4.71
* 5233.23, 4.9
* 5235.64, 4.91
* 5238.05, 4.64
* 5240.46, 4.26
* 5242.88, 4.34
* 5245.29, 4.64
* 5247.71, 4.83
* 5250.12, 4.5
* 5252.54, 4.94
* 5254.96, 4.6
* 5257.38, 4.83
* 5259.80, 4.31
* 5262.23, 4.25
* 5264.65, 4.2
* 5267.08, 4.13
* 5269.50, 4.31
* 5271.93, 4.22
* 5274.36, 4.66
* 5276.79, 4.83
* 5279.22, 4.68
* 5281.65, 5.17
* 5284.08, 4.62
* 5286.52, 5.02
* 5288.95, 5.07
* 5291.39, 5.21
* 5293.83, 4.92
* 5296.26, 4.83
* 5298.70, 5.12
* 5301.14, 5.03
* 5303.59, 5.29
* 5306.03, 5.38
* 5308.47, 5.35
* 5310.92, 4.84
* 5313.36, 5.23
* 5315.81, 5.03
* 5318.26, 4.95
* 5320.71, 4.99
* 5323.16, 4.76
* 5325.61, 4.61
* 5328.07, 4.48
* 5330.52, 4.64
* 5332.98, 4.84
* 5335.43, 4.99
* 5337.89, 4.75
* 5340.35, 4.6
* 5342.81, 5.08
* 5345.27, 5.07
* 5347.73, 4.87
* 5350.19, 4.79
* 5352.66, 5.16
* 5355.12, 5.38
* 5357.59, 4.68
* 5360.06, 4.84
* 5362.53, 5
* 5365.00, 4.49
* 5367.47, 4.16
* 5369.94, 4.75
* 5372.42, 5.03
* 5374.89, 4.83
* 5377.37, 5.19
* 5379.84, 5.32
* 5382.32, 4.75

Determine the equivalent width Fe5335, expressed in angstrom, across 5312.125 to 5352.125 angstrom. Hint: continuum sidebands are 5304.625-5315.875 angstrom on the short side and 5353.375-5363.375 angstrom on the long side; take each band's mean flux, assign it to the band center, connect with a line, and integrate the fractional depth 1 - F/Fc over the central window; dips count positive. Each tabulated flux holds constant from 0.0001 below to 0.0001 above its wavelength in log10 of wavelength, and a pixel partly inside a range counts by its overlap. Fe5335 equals 1.8 angstrom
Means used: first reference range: 5.18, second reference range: 4.98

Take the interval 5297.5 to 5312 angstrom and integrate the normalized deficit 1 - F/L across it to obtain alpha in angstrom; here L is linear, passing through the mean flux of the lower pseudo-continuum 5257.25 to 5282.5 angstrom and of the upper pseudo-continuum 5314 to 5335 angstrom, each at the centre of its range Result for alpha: -1.5 angstrom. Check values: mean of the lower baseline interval 4.48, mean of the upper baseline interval 4.81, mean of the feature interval 5.17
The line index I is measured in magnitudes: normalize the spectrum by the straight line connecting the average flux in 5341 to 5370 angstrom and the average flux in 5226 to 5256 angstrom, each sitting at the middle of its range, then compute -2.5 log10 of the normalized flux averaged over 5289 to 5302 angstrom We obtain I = -0.062 mag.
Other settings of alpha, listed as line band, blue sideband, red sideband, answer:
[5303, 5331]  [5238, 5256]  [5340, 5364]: -0.76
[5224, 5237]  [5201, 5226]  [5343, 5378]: -0.49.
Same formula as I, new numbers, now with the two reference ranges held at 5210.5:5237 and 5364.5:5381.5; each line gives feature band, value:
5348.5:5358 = -0.05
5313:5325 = -0.04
